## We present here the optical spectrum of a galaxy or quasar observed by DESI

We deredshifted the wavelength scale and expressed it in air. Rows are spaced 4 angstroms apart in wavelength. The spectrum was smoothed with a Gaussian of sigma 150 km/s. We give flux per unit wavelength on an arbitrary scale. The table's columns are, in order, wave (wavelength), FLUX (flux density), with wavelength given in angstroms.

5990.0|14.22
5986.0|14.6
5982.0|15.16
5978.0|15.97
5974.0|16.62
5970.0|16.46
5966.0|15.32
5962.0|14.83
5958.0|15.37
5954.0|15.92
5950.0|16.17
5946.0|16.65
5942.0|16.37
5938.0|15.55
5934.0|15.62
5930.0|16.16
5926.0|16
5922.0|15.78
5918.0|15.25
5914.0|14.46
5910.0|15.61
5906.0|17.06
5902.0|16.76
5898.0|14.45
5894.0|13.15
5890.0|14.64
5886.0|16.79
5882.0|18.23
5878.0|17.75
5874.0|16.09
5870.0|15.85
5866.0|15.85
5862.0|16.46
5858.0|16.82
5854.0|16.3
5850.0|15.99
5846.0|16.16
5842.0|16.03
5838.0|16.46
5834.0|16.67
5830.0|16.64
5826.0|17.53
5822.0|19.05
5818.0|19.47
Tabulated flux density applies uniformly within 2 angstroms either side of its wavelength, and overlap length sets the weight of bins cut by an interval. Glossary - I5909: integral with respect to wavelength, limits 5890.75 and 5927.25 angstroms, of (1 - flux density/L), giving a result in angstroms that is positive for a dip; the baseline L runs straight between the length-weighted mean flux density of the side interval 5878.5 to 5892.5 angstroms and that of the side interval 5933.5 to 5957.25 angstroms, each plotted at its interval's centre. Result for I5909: 2.2 angstroms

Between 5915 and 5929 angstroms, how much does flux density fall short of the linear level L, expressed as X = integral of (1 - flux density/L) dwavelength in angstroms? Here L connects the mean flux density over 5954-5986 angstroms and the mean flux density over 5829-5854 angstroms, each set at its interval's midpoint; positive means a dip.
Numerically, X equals 0.2 angstroms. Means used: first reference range 16.3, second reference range 15.6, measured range 15.6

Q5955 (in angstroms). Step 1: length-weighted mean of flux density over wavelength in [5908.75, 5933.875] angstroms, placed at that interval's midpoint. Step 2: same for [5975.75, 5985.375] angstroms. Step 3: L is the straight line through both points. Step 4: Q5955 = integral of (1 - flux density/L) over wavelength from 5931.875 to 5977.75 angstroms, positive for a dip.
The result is -1.2 angstroms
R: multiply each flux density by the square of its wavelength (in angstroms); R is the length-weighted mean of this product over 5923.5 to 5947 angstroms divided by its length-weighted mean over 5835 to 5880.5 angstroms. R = 1.01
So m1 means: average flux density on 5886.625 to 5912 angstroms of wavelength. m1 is 15.4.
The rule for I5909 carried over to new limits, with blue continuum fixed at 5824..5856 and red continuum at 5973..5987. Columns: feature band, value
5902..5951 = 0.0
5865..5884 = -0.6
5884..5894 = 0.6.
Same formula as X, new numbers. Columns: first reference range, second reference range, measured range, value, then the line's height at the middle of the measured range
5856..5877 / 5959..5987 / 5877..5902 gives 0.5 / 16.1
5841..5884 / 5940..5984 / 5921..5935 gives 0.2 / 16.1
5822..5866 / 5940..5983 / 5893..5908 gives 0.7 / 16.3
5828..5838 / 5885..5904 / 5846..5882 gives -1.5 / 15.8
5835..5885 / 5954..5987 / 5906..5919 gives 0.5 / 16.1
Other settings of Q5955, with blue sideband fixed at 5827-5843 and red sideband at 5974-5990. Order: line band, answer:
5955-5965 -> 0.2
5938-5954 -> -0.7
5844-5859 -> 0.1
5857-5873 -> 0.1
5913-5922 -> 0.4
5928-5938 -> -0.1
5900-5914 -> -0.2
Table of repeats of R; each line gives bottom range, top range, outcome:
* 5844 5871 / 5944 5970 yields 1.01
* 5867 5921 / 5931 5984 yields 1.02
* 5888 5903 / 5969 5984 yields 1.13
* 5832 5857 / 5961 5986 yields 1.00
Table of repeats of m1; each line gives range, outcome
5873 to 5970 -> 15.8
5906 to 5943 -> 15.7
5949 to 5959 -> 15.8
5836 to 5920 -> 16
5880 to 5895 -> 15.9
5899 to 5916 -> 15.9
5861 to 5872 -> 16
